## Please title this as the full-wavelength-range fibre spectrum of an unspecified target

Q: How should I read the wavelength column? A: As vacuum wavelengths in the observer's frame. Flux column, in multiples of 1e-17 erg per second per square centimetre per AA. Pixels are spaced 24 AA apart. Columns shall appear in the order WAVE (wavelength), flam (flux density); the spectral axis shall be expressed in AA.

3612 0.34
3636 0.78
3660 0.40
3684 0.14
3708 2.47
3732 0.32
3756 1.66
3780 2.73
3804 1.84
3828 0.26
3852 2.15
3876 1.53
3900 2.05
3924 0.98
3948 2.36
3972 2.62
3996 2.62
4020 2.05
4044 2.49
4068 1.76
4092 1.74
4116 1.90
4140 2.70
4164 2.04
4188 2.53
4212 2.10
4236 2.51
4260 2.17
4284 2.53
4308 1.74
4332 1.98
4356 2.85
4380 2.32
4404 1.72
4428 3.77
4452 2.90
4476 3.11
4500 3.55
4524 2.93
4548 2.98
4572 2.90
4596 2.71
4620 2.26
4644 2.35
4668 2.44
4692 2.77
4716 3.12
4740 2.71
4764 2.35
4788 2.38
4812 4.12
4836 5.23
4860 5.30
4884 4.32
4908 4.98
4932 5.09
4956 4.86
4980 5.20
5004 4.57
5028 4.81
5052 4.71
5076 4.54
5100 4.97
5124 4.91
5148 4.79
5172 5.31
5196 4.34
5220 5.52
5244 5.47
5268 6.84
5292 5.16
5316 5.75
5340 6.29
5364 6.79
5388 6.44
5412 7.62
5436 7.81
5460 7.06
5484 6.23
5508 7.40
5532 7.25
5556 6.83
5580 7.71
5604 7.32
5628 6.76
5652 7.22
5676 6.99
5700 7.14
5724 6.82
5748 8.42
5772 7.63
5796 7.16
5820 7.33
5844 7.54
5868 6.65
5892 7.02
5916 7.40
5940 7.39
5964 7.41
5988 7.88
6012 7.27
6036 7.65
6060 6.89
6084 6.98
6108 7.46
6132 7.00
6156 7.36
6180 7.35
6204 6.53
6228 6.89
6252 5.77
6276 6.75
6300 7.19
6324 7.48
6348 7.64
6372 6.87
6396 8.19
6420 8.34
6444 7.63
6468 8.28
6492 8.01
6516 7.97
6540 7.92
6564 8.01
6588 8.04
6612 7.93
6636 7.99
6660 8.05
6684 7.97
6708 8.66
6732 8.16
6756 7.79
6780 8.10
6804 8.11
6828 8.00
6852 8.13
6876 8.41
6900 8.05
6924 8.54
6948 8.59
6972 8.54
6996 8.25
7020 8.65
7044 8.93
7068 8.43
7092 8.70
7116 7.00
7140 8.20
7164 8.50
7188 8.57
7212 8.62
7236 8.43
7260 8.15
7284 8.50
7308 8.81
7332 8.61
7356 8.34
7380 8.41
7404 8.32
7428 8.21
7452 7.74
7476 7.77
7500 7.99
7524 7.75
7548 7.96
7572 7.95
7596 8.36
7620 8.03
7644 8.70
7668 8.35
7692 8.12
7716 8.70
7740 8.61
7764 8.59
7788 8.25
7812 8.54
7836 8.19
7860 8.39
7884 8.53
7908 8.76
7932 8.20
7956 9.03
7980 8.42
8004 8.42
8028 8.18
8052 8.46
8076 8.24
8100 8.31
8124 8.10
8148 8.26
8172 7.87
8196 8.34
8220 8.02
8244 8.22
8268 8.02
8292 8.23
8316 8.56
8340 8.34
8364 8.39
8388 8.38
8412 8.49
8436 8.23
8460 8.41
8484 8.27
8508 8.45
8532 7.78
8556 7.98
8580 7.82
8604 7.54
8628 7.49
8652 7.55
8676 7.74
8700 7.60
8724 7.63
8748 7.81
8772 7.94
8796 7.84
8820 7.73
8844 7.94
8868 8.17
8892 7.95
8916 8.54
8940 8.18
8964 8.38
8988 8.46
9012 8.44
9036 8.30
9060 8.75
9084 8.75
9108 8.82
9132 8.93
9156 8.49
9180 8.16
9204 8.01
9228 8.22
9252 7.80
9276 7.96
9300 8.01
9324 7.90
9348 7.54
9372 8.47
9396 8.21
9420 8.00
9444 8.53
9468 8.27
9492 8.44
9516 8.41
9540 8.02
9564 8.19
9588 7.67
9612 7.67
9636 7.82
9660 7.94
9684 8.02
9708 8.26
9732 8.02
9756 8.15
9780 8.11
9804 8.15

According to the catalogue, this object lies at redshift 0.21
